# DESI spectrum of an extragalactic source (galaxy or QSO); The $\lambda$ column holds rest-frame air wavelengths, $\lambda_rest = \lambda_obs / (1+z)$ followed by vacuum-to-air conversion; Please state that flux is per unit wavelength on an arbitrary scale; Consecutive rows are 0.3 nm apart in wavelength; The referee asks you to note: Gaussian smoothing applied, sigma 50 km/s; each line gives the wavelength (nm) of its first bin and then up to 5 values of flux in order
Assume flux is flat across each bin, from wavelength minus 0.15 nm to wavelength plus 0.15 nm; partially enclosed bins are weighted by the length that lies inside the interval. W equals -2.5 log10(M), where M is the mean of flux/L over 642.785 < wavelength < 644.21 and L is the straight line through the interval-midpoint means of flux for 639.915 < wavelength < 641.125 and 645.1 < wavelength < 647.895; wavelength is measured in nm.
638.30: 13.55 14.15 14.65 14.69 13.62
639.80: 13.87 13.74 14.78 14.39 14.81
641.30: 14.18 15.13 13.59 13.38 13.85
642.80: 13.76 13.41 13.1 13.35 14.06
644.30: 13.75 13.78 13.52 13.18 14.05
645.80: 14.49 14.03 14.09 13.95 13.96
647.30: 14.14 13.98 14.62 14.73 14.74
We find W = 0.05 mag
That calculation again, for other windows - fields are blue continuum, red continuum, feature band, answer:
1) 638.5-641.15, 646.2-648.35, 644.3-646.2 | 0.031 mag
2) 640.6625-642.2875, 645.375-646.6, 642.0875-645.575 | 0.048 mag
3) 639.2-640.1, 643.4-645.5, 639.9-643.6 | -0.018 mag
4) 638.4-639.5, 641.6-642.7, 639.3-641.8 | -0.018 mag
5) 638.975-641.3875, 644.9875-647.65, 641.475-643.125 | 0.024 mag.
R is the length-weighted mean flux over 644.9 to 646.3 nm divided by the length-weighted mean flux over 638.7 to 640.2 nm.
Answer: 1.0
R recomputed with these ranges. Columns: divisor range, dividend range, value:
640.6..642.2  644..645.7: 0.96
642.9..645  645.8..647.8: 1.04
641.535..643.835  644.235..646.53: 1.02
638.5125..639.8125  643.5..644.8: 0.96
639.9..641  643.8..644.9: 0.96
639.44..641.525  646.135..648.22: 0.99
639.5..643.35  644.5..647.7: 0.99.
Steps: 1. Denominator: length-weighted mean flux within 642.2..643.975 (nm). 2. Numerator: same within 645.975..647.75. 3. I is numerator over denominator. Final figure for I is 1.04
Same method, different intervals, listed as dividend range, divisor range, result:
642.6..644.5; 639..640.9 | 0.96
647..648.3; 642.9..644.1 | 1.06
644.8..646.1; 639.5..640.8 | 0.98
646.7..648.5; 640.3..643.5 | 1.02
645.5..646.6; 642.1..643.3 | 1.04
